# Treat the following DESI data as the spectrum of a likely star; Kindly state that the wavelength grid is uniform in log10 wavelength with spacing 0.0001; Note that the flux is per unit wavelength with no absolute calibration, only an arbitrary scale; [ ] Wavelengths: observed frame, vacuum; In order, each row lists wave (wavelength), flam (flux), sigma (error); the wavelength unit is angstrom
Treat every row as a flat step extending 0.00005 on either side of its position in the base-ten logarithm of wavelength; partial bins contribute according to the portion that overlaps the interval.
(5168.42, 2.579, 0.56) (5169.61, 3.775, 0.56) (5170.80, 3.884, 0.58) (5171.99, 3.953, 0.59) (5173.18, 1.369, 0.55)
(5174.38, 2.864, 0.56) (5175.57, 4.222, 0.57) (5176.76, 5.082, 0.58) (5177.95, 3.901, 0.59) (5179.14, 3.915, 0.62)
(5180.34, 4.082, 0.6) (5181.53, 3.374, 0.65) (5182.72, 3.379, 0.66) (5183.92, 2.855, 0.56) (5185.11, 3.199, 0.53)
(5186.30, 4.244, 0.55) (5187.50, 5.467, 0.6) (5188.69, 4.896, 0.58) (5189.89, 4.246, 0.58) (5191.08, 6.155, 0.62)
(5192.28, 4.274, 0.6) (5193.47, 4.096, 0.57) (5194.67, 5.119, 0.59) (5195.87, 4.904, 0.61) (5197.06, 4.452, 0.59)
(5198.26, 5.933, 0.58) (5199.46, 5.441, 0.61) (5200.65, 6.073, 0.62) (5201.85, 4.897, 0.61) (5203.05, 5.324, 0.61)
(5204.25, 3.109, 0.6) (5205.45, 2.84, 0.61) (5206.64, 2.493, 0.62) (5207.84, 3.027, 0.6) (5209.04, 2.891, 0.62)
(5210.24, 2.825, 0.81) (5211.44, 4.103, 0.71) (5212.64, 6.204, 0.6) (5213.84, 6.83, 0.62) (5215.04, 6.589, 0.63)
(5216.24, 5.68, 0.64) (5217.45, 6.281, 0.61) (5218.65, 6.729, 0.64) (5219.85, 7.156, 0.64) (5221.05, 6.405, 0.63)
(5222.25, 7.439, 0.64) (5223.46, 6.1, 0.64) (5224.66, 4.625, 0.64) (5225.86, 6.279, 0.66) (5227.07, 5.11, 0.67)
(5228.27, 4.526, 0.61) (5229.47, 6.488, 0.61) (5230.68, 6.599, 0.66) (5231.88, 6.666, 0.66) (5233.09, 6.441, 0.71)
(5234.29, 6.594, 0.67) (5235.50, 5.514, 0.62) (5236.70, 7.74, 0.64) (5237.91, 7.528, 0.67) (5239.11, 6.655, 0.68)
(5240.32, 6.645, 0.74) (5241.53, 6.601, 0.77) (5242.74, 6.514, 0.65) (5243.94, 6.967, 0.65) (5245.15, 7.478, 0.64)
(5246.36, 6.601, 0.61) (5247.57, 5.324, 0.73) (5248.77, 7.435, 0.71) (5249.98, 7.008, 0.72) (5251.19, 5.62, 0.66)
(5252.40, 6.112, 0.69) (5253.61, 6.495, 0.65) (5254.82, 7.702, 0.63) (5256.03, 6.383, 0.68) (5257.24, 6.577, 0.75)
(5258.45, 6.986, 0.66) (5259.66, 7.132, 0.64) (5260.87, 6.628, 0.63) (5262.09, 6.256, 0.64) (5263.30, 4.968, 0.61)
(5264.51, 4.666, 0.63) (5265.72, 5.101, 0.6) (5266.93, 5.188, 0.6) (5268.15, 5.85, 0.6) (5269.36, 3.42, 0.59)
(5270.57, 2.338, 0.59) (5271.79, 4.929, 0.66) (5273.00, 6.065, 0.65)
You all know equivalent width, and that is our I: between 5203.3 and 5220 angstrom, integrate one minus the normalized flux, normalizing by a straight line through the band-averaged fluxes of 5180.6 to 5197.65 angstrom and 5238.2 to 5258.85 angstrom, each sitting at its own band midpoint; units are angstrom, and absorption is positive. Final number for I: 1.7 angstrom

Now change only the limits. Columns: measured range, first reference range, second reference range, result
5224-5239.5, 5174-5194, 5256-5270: -3.3 angstrom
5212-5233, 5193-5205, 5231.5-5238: -0.6 angstrom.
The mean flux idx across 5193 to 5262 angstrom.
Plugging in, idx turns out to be 5.87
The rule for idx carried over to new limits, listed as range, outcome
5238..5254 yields 6.61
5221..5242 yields 6.33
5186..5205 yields 4.91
